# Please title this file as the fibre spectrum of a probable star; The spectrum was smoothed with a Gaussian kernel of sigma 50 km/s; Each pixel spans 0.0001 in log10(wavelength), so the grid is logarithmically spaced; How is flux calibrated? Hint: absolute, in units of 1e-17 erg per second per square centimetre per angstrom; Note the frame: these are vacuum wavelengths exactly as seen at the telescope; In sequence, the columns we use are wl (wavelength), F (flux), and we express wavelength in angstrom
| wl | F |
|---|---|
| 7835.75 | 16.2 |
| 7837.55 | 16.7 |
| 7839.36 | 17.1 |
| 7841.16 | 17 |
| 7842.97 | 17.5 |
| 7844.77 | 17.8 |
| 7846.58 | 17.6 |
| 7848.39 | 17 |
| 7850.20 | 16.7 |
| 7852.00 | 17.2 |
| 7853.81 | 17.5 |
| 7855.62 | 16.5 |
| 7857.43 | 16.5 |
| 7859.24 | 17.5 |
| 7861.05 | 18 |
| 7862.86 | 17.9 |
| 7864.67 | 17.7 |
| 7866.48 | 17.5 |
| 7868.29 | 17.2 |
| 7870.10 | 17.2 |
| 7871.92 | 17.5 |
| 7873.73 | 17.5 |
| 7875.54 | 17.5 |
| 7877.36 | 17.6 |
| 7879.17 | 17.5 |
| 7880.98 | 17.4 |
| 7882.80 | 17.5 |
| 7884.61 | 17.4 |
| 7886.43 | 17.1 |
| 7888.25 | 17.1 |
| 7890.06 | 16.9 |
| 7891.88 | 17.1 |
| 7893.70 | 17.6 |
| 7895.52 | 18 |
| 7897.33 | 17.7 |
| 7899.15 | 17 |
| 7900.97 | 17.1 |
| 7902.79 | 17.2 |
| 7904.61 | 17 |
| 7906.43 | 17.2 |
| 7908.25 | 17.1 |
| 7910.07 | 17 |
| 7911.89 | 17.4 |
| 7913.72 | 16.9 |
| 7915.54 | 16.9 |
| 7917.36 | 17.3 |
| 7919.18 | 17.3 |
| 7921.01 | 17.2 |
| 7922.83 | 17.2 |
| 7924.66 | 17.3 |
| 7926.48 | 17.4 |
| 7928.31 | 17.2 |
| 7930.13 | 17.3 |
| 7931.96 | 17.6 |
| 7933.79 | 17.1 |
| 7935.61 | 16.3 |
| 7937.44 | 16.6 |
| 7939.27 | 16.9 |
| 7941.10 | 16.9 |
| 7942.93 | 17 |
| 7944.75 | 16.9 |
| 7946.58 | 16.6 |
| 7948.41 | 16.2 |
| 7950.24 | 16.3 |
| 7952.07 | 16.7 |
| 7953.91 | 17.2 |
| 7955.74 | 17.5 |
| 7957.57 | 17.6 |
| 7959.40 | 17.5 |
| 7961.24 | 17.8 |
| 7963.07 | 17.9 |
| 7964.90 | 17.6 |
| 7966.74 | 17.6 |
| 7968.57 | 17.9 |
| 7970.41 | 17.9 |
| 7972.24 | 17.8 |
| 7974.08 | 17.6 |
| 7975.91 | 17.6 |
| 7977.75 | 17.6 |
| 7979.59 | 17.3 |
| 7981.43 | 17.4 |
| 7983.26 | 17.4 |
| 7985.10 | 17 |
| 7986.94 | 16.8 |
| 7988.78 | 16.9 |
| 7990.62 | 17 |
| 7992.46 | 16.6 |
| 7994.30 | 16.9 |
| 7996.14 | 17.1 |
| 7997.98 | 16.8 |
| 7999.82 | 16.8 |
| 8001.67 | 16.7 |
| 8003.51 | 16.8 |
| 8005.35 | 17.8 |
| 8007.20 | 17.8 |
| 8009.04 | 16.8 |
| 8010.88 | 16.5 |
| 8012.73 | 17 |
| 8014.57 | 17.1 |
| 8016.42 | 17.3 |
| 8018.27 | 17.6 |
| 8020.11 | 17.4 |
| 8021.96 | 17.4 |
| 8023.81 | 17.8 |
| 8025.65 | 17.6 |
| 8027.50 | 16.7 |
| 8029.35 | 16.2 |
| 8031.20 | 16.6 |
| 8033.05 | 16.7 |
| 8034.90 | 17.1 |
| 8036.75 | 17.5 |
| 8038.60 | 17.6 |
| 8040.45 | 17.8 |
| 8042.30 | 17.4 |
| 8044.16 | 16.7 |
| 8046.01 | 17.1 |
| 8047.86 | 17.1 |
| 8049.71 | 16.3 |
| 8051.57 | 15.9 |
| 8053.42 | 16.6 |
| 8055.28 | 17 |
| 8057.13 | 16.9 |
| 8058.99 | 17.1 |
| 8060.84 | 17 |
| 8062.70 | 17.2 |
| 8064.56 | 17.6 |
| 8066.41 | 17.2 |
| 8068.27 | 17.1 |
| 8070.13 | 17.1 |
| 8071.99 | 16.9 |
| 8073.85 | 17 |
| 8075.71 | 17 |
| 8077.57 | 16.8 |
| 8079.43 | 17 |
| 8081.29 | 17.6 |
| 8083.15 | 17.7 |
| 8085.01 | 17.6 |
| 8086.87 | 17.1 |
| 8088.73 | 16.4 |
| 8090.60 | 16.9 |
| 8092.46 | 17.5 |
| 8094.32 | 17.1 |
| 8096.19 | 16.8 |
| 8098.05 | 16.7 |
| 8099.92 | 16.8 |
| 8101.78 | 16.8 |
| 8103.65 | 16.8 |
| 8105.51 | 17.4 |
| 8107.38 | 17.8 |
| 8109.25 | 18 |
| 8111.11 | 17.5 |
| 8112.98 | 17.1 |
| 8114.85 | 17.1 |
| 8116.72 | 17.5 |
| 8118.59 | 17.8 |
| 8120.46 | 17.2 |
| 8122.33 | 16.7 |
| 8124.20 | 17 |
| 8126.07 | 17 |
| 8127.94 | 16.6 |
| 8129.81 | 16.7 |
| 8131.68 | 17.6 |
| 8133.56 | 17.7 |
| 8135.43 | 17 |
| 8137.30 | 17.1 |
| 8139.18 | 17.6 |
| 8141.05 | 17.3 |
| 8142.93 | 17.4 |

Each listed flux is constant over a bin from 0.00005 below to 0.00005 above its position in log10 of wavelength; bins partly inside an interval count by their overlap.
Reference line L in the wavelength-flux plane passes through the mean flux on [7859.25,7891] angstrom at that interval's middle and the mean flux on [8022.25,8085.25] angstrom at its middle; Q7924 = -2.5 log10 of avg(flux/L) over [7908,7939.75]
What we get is 0.01 mag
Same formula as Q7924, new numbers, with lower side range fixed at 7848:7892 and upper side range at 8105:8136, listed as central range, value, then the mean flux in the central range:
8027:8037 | 0.03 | 16.8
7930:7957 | 0.03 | 16.9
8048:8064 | 0.03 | 16.8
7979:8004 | 0.02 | 17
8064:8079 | 0.01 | 17.1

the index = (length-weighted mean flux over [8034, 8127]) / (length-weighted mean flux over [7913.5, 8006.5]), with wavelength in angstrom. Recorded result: 1.00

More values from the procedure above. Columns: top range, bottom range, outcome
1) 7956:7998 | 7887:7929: 1.01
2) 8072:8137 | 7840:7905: 0.99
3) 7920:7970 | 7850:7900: 0.99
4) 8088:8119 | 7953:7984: 0.98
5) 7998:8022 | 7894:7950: 1.00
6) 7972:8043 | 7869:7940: 1.00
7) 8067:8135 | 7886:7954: 1.00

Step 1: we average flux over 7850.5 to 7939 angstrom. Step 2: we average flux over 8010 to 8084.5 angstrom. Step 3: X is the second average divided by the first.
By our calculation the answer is 1.0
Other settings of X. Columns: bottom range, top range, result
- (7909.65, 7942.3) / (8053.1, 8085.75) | 1.00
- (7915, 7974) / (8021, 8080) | 0.99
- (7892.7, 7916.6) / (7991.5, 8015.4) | 0.98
